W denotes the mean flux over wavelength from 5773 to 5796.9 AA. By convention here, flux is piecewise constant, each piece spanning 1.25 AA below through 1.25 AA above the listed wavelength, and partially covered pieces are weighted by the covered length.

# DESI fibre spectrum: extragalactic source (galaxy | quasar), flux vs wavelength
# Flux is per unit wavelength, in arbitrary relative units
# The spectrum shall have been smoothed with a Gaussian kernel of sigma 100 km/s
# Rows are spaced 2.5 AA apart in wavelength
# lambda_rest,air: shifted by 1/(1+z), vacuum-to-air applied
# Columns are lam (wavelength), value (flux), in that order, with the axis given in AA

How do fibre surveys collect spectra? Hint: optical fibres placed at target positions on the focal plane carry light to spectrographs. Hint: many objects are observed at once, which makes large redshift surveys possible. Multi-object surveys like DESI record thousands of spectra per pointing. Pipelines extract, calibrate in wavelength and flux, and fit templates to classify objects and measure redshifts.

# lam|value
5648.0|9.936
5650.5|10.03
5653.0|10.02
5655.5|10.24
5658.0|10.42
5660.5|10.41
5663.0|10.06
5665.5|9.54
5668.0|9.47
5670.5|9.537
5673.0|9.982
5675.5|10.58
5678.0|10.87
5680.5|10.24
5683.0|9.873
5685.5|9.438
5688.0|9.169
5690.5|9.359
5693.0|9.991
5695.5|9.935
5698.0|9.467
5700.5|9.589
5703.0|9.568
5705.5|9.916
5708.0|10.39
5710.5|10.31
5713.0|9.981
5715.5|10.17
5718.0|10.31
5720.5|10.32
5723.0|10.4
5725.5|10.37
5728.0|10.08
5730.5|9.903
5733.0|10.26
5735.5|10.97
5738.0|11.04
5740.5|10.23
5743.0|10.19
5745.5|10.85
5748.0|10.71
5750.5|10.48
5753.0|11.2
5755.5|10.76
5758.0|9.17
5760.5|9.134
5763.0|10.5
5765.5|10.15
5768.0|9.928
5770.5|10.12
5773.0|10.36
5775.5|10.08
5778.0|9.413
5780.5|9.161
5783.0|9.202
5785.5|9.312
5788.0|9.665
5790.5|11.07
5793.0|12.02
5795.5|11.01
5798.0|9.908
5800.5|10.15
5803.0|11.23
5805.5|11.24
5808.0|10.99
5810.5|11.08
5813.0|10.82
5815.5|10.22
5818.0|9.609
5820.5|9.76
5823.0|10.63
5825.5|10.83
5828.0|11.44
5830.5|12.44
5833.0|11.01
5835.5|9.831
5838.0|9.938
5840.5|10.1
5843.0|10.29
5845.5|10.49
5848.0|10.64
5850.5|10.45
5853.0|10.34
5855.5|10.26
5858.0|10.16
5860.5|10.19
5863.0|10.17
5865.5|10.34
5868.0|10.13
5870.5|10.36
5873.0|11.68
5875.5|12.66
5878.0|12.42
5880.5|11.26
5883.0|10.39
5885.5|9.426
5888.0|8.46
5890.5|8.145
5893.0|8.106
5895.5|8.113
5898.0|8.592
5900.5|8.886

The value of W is 10.1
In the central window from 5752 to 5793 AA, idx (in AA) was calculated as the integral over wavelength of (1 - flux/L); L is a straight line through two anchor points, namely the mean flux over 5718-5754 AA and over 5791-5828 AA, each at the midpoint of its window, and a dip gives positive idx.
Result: 2.29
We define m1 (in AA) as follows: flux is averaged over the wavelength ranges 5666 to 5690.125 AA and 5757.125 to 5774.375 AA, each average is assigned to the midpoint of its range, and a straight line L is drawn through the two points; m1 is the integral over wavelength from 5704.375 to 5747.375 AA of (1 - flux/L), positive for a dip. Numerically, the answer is -1.9 AA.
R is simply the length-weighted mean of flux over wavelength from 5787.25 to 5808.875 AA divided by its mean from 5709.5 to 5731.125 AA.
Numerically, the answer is 1.1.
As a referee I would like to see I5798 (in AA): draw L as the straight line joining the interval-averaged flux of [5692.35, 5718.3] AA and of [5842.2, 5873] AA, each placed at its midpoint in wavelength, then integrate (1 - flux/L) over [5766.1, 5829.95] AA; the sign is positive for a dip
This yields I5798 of -1.1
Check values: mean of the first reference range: 9.95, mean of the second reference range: 10.4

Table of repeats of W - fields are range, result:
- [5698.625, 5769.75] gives 10.2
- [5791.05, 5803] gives 10.8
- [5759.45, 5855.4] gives 10.4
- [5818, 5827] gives 10.3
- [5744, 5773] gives 10.3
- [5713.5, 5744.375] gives 10.3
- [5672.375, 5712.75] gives 9.92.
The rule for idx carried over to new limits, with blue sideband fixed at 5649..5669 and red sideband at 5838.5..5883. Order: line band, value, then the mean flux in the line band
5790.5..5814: -1.0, 10.9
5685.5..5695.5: 0.6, 9.55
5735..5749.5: -0.5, 10.6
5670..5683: -0.2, 10.2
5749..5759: -0.1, 10.4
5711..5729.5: 0.0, 10.2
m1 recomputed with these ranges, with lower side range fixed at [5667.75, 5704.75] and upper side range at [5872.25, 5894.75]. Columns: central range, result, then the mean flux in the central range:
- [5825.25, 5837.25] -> -1.17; 11.1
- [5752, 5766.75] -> -0.26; 10.1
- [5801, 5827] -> -1.47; 10.6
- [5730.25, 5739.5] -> -0.65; 10.6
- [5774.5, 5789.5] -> 0.77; 9.49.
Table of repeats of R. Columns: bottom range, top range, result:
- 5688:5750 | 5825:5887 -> 1.05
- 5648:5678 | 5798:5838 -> 1.06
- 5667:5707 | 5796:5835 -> 1.09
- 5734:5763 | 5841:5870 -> 0.99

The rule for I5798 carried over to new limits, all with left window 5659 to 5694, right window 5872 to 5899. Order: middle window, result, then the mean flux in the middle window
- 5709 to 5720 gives -0.3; 10.2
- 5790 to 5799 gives -1.0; 11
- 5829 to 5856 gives -1.7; 10.5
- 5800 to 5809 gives -0.9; 11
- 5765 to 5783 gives 0.2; 9.83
